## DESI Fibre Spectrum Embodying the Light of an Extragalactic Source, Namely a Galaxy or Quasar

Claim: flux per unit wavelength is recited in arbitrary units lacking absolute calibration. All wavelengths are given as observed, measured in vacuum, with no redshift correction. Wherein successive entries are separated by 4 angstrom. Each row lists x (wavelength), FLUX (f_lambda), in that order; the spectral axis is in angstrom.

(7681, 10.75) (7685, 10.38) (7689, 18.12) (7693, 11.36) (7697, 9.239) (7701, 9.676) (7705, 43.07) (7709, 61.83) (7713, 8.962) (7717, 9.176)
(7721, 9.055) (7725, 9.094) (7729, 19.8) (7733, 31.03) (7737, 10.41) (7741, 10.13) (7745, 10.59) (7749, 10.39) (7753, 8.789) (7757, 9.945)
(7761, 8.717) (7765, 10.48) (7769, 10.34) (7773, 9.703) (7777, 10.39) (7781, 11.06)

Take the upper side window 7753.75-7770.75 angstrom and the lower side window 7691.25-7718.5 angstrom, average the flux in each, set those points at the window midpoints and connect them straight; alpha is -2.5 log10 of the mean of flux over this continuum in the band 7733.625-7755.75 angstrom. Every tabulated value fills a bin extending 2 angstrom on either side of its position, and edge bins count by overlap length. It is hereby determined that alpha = 0.21 mag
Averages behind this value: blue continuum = 22.2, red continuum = 9.78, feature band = 11.4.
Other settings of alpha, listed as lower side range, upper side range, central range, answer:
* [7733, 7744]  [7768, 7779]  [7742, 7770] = 0.214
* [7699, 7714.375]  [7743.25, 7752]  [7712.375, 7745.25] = 0.350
